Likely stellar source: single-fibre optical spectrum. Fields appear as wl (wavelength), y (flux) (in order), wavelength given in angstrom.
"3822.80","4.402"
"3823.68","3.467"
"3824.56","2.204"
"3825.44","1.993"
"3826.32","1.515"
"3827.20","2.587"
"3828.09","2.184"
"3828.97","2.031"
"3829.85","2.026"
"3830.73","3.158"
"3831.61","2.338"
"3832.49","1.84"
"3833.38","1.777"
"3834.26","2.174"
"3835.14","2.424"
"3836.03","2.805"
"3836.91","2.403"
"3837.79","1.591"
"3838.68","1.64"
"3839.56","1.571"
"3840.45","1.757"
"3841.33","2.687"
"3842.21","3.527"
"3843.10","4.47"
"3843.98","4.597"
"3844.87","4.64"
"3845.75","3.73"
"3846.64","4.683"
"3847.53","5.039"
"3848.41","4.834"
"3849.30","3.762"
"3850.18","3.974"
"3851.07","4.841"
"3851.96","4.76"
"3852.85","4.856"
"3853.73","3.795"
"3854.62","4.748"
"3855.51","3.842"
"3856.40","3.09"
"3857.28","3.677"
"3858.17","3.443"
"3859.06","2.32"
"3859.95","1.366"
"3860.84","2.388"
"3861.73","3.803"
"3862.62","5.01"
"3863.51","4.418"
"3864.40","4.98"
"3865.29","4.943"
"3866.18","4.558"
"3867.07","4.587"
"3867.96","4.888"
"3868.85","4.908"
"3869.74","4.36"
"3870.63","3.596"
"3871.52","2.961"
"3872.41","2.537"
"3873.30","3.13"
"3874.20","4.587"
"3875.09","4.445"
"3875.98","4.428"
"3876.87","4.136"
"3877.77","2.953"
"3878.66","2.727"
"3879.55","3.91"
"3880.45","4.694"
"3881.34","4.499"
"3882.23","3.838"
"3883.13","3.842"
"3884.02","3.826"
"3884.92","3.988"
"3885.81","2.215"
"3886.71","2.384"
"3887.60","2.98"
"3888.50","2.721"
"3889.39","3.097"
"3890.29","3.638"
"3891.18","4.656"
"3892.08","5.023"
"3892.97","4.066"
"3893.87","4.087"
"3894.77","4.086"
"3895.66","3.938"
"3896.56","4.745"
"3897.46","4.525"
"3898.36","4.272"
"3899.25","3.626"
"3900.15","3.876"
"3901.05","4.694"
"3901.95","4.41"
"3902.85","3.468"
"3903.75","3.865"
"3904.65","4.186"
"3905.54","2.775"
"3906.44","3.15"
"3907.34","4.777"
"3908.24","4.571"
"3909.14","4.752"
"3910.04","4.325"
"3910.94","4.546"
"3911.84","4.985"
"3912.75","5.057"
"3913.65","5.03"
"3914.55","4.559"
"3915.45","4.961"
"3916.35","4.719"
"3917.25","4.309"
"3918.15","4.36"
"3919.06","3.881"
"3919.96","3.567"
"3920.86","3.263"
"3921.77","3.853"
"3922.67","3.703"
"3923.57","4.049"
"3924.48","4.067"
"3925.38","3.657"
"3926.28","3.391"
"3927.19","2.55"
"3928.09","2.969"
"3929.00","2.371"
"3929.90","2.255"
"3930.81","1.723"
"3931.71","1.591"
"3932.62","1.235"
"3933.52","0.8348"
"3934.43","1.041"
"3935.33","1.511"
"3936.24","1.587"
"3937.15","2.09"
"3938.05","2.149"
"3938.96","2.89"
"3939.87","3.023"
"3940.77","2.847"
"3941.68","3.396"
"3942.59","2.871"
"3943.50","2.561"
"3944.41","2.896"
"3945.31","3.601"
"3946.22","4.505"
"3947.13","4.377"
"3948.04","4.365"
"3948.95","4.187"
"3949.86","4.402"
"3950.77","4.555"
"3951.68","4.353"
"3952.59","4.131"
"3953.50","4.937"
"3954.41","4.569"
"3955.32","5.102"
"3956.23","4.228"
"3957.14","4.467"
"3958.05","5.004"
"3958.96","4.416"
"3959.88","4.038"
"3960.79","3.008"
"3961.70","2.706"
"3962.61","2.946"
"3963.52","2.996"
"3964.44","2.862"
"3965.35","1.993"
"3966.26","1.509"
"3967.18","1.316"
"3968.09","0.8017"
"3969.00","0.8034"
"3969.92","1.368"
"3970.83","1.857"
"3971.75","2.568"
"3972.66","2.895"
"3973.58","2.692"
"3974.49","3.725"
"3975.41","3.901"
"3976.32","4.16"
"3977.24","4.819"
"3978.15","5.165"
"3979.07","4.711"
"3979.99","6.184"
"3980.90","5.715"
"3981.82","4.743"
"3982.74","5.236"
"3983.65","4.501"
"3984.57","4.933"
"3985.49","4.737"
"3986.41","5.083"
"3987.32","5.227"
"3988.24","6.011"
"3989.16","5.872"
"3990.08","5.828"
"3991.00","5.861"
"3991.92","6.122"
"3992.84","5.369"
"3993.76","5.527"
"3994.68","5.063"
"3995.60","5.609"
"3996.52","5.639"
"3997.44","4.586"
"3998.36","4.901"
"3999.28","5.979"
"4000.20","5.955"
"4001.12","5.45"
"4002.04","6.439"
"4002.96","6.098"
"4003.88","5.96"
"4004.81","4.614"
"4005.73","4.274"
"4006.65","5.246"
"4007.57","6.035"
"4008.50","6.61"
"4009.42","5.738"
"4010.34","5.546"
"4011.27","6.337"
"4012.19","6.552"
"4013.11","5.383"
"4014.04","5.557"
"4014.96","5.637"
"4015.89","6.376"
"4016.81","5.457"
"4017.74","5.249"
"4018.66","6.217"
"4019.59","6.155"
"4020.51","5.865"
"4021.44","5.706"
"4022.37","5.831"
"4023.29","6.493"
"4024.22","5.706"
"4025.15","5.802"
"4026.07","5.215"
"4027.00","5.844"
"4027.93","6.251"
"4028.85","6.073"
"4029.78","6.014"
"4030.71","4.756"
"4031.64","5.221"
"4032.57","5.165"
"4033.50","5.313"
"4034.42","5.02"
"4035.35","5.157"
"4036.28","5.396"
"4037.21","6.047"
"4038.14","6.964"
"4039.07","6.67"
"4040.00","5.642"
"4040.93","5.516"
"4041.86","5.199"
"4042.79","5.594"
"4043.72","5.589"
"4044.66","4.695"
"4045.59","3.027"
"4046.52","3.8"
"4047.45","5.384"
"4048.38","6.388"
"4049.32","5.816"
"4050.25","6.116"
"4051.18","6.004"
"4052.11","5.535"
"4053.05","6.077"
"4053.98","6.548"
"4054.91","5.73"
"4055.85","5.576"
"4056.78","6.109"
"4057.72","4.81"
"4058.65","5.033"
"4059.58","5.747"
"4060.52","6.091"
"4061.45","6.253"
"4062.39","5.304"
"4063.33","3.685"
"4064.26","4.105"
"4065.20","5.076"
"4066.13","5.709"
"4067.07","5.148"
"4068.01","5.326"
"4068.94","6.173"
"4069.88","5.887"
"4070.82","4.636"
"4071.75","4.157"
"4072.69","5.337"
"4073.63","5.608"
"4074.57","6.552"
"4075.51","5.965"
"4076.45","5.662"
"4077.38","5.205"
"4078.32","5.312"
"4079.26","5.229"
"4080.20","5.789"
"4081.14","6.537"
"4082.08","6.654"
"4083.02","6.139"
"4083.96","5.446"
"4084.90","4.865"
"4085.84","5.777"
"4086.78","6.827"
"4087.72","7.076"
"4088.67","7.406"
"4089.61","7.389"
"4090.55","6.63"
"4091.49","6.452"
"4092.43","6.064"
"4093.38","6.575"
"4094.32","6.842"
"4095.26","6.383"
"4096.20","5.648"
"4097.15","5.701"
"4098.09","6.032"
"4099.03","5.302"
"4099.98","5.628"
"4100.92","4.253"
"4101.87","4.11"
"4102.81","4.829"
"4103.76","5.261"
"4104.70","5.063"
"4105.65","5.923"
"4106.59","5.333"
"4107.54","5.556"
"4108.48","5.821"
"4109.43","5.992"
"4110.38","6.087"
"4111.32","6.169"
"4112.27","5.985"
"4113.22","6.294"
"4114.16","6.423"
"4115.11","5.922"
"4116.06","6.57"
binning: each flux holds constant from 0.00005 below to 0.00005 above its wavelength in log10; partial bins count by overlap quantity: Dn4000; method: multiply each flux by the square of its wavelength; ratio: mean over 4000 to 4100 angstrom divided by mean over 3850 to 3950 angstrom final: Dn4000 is 1.68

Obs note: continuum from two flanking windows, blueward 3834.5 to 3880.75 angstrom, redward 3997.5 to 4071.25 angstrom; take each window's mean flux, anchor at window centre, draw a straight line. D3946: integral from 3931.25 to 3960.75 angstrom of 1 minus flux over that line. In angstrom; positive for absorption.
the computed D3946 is 8.3 angstrom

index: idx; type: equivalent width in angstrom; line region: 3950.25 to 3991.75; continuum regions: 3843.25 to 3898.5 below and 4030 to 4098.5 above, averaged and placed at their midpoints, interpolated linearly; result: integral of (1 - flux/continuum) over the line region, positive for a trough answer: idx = 7.5 angstrom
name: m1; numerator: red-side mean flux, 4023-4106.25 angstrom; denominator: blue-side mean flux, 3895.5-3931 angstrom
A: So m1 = 1.42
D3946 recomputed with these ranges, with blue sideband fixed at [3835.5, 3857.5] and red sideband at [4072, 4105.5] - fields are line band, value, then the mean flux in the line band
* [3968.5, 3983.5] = 3.3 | 3.79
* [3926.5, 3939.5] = 7.3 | 1.95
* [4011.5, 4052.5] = -2.2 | 5.63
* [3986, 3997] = -1.4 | 5.6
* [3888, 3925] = 0.4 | 4.15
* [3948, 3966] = 2.8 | 3.93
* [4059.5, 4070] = 0.6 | 5.34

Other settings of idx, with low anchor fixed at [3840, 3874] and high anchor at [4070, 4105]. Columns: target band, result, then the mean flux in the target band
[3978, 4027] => -4.6 angstrom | 5.59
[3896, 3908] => 0.7 angstrom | 4.04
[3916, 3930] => 2.8 angstrom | 3.58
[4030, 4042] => -0.4 angstrom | 5.56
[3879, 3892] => 1.7 angstrom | 3.63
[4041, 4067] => 0.7 angstrom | 5.37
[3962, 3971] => 5.5 angstrom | 1.86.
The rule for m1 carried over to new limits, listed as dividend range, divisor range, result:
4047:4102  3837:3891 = 1.55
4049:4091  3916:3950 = 1.88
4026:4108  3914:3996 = 1.52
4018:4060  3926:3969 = 1.86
